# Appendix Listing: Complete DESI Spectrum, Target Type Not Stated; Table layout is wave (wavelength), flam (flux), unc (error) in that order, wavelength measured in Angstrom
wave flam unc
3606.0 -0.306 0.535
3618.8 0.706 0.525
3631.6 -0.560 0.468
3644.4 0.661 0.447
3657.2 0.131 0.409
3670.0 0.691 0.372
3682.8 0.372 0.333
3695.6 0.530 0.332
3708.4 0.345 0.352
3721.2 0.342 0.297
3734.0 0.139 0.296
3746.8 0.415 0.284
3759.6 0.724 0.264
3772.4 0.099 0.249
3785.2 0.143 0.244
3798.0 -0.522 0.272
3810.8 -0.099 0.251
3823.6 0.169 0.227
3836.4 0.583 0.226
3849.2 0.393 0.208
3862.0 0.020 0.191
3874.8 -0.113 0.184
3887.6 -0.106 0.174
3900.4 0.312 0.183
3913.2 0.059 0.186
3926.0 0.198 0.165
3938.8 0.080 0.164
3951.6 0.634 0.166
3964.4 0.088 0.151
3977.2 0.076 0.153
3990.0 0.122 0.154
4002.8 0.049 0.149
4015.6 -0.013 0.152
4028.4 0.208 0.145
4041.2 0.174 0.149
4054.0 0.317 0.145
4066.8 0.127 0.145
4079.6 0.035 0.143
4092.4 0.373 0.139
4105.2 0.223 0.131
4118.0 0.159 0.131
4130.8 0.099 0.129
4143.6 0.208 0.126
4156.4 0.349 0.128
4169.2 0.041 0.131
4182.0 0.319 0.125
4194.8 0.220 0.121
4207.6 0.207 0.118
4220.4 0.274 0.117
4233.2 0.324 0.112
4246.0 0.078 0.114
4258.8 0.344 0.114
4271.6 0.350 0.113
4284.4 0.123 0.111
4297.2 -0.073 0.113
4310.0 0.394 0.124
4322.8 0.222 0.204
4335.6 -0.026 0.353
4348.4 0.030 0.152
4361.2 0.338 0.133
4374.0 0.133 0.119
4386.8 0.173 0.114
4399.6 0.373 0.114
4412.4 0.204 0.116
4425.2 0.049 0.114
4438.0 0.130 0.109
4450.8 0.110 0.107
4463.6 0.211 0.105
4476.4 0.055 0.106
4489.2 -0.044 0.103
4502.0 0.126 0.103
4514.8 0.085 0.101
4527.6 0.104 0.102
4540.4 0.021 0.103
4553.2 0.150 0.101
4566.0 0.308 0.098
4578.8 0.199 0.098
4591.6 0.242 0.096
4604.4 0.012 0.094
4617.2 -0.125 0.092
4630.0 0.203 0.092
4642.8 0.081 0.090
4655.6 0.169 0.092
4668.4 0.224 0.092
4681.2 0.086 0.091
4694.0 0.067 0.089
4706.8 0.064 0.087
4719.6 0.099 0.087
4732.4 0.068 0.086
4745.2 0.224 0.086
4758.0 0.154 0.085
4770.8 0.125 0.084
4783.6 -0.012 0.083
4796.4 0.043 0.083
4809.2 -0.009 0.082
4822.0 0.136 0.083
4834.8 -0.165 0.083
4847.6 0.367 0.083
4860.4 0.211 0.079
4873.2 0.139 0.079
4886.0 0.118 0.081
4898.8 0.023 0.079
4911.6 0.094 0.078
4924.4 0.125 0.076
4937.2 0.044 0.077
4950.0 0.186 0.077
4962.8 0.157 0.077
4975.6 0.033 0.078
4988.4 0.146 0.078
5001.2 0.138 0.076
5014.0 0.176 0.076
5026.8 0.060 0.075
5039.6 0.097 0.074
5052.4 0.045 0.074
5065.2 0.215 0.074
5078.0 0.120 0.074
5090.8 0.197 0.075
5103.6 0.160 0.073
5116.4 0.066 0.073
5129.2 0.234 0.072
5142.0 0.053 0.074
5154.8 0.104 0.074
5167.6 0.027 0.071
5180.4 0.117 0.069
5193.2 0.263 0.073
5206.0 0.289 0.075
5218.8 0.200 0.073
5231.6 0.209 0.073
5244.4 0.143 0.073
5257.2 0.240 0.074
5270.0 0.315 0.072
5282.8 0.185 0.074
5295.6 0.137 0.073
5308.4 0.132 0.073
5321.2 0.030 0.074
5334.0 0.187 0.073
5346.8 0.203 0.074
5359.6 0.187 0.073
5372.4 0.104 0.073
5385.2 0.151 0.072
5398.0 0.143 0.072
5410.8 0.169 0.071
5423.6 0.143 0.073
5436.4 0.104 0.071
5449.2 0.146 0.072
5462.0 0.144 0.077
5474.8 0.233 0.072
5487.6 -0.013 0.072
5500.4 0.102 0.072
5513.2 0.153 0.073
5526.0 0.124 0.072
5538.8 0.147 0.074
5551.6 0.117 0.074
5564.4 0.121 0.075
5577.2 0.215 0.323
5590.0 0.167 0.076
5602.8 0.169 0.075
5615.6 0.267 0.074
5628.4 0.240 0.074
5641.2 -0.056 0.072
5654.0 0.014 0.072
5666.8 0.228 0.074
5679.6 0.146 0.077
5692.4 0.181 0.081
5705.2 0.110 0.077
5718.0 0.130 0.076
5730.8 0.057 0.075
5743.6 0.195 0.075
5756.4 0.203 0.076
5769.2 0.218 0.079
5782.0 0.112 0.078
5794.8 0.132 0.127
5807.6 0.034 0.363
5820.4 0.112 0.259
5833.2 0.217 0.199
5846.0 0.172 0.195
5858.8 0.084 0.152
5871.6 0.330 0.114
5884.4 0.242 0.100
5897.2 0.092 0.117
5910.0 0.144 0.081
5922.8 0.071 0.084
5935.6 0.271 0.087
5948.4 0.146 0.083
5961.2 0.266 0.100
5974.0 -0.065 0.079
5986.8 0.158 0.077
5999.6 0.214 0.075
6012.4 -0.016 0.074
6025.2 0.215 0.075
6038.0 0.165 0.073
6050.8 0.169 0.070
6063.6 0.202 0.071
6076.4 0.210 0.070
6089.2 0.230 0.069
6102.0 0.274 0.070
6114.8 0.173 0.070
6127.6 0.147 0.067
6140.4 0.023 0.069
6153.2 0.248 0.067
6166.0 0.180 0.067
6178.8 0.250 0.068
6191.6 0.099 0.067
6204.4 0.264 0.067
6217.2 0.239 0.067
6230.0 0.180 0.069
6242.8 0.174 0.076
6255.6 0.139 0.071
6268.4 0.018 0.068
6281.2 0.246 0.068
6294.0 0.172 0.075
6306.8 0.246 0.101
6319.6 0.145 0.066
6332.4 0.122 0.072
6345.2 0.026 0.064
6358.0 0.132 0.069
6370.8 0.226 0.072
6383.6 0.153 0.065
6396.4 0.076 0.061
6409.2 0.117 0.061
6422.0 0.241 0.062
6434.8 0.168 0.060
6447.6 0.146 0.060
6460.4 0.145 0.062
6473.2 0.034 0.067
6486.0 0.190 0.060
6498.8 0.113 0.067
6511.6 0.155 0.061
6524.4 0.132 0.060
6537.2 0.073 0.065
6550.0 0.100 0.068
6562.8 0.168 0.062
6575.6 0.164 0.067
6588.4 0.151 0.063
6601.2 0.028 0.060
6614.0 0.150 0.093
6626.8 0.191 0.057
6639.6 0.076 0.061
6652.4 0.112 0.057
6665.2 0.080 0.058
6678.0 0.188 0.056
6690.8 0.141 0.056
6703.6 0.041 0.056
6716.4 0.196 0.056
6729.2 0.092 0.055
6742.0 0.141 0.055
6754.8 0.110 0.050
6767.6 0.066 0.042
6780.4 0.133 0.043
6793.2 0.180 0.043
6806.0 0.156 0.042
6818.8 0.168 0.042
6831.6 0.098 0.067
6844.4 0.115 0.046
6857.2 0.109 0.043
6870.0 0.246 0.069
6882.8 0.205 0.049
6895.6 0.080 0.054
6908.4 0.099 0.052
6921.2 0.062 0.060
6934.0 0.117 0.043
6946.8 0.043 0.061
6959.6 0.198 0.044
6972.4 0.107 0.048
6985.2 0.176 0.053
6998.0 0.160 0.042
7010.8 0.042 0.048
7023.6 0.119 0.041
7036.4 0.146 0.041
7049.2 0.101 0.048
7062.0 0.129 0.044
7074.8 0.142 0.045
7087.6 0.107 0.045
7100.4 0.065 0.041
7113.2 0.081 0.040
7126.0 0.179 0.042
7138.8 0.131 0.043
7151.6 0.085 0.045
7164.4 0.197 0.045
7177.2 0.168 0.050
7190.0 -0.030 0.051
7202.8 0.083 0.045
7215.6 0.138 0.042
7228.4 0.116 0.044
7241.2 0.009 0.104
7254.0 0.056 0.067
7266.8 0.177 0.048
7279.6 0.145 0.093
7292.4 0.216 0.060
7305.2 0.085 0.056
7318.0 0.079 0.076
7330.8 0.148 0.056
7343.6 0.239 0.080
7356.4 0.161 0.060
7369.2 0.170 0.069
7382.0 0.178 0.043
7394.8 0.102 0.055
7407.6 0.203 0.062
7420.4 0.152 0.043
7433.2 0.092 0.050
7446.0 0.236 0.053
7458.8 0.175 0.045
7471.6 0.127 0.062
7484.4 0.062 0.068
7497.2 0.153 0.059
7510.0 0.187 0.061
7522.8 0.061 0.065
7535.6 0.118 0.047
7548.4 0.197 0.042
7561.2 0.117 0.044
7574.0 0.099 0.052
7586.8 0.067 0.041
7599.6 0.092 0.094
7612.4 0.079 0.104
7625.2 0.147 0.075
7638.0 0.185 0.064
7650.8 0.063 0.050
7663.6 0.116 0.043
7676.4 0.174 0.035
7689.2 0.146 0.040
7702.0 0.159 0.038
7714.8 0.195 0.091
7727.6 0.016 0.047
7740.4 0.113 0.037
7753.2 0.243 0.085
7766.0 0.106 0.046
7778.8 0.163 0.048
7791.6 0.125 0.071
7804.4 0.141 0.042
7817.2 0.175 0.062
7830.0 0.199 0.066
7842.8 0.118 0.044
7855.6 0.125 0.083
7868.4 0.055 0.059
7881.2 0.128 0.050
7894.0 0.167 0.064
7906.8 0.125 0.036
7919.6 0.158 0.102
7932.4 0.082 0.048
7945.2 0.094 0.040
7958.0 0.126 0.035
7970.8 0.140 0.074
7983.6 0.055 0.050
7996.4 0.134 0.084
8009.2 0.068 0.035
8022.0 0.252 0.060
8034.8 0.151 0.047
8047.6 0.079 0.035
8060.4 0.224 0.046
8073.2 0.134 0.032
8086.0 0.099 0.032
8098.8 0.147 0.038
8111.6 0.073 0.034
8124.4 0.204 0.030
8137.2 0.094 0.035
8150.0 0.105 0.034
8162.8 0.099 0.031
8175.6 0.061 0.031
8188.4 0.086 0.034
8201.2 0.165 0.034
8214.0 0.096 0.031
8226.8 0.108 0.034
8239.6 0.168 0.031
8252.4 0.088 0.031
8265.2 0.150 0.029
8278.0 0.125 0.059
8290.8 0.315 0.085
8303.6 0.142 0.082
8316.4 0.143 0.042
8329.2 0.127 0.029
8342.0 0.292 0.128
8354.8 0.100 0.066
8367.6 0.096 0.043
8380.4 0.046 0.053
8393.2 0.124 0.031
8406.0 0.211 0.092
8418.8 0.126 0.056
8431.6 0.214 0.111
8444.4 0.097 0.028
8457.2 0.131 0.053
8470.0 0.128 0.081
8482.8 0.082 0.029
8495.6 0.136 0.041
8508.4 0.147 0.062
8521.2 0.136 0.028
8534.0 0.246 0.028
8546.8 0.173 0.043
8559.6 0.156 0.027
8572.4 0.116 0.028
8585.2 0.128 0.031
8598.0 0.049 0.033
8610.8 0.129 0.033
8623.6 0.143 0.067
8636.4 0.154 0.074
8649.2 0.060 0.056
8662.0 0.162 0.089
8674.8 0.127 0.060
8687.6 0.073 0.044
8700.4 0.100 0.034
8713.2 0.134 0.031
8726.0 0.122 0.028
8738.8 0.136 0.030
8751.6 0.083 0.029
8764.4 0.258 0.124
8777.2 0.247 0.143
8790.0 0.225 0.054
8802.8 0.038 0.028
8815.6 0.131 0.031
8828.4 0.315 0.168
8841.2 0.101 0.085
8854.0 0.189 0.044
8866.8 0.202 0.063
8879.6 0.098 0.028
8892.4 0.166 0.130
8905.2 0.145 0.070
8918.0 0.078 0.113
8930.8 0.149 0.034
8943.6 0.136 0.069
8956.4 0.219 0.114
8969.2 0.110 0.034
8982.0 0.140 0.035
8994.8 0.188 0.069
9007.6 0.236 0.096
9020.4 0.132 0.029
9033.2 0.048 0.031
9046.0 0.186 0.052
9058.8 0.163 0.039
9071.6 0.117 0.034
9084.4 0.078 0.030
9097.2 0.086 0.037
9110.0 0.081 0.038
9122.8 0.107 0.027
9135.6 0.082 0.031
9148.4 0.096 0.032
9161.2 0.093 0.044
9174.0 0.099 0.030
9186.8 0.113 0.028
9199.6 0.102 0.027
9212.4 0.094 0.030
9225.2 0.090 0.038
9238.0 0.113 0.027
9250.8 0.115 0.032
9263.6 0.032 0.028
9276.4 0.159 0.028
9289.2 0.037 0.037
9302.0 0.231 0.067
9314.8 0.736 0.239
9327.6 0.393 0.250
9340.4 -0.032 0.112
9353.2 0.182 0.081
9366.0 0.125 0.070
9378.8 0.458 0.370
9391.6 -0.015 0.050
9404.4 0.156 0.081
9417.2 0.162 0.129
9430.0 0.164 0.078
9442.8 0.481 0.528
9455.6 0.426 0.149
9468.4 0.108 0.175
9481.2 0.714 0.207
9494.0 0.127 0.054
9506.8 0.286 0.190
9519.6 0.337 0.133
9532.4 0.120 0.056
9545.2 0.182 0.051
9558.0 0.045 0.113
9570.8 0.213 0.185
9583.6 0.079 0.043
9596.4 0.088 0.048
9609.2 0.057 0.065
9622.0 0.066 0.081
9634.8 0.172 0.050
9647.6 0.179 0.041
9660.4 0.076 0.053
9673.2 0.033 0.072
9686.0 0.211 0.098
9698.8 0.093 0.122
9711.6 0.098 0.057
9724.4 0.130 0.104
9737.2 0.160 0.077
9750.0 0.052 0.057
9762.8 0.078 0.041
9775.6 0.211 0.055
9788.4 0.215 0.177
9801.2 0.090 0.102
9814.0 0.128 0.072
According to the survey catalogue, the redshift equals 0.299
